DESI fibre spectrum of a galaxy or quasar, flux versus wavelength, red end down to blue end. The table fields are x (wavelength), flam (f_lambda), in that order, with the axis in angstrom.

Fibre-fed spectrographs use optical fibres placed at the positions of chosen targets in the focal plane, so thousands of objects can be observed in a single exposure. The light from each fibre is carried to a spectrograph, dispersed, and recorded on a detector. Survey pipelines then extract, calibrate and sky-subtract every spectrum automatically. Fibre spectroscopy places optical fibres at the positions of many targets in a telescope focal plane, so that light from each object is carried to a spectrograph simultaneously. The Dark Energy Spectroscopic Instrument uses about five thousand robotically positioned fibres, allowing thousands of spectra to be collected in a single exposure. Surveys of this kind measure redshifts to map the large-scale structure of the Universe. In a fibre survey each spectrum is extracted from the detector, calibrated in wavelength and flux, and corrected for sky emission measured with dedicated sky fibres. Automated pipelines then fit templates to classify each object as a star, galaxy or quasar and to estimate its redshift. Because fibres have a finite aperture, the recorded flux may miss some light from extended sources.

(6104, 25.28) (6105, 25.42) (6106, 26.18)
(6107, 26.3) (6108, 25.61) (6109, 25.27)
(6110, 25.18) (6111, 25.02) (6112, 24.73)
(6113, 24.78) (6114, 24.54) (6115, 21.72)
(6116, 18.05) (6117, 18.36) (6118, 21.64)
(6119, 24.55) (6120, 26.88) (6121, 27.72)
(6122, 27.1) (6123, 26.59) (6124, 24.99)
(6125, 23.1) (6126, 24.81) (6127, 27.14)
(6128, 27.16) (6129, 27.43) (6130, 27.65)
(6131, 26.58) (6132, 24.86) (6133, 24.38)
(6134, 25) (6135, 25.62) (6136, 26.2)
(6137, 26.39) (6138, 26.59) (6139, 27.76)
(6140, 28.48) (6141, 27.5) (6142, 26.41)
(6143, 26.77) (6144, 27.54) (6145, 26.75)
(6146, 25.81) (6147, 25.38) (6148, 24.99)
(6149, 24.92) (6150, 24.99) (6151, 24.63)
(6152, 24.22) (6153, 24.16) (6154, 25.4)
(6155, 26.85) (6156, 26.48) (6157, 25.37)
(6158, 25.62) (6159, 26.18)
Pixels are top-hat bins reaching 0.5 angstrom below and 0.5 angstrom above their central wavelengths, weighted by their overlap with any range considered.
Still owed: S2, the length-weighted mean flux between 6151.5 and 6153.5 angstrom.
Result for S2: 24.2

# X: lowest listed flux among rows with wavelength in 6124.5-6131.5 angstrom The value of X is 23.1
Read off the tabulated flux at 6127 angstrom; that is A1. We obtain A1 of 27.14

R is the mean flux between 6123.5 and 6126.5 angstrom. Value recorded 24.3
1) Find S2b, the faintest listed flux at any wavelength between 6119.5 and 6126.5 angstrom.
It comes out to 23.1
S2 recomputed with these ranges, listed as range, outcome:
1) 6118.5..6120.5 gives 25.7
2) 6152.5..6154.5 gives 24.8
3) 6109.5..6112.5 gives 25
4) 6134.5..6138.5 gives 26.2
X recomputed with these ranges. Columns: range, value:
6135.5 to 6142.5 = 26.2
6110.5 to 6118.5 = 18.05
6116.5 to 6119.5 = 18.36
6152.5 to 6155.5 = 24.16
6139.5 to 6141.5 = 27.5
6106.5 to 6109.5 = 25.27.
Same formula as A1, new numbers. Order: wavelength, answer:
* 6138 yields 26.59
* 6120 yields 26.88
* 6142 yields 26.41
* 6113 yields 24.78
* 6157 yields 25.37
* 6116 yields 18.05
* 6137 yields 26.39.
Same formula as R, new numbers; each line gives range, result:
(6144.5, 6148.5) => 25.7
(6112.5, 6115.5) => 23.7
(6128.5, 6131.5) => 27.2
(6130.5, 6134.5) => 25.2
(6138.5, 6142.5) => 27.5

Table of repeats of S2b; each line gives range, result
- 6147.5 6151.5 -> 24.63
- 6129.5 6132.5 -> 24.86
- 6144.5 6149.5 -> 24.92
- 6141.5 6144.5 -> 26.41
